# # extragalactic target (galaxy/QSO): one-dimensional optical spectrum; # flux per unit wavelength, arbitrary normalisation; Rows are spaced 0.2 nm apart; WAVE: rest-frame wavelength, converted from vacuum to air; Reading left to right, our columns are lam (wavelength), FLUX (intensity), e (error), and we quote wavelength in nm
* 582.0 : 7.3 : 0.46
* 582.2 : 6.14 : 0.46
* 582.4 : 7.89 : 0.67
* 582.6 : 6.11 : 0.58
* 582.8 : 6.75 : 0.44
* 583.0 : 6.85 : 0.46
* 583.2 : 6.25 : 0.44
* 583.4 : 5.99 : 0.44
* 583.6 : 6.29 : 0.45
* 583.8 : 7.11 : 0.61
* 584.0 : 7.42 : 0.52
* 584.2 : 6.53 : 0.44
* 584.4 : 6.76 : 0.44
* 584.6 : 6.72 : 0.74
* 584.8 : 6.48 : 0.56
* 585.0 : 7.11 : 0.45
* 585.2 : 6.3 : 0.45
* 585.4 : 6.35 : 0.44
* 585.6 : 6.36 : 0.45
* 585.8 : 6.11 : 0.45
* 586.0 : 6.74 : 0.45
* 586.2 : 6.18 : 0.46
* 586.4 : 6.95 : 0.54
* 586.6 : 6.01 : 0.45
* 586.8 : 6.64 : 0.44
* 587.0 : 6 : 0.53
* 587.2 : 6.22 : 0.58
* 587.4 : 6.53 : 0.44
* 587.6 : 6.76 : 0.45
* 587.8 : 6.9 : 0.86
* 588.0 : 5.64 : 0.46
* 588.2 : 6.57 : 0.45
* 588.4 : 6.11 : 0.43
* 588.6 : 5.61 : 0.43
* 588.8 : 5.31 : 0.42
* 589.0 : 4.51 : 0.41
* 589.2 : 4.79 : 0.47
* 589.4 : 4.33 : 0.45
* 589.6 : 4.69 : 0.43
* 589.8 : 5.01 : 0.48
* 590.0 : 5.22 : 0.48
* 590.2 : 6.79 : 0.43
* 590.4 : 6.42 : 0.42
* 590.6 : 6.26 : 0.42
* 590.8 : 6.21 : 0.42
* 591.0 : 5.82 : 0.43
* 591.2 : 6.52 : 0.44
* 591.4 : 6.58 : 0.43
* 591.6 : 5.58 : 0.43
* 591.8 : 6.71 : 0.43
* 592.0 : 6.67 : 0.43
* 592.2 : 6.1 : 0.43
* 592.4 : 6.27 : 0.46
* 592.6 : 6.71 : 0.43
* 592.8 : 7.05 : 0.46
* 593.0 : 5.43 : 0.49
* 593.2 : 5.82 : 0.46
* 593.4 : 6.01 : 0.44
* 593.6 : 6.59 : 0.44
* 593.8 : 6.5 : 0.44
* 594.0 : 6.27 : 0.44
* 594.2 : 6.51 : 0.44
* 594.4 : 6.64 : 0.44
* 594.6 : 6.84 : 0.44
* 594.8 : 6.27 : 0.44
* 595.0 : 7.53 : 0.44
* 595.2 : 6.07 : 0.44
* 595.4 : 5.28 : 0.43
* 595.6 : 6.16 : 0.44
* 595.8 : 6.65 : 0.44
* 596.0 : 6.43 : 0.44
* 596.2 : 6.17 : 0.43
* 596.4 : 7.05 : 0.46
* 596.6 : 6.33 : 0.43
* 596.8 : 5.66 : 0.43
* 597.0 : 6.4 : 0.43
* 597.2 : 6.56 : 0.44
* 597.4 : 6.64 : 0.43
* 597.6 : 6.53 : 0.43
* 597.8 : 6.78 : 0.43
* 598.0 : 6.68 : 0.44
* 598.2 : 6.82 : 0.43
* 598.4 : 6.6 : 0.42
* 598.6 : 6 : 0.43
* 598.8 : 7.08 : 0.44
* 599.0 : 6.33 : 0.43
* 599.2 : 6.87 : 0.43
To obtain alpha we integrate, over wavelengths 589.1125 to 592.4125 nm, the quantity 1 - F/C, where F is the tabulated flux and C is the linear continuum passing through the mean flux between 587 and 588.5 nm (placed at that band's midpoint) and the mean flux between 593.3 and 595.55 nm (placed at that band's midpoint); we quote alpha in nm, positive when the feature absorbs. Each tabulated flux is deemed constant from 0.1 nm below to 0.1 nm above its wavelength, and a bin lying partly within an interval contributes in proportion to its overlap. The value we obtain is 0.26 nm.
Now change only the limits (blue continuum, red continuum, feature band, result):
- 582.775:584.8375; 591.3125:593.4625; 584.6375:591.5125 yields 0.42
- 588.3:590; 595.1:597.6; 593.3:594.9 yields -0.15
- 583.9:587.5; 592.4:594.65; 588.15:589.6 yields 0.28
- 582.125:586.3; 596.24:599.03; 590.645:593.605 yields 0.13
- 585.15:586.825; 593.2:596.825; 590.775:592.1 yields 0.02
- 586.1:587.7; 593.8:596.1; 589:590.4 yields 0.27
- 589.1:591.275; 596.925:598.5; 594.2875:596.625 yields -0.05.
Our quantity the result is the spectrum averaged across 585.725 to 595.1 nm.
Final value 6.15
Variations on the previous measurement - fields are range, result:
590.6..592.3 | 6.27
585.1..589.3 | 6.12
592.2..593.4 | 6.22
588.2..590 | 5.14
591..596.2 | 6.35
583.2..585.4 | 6.64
